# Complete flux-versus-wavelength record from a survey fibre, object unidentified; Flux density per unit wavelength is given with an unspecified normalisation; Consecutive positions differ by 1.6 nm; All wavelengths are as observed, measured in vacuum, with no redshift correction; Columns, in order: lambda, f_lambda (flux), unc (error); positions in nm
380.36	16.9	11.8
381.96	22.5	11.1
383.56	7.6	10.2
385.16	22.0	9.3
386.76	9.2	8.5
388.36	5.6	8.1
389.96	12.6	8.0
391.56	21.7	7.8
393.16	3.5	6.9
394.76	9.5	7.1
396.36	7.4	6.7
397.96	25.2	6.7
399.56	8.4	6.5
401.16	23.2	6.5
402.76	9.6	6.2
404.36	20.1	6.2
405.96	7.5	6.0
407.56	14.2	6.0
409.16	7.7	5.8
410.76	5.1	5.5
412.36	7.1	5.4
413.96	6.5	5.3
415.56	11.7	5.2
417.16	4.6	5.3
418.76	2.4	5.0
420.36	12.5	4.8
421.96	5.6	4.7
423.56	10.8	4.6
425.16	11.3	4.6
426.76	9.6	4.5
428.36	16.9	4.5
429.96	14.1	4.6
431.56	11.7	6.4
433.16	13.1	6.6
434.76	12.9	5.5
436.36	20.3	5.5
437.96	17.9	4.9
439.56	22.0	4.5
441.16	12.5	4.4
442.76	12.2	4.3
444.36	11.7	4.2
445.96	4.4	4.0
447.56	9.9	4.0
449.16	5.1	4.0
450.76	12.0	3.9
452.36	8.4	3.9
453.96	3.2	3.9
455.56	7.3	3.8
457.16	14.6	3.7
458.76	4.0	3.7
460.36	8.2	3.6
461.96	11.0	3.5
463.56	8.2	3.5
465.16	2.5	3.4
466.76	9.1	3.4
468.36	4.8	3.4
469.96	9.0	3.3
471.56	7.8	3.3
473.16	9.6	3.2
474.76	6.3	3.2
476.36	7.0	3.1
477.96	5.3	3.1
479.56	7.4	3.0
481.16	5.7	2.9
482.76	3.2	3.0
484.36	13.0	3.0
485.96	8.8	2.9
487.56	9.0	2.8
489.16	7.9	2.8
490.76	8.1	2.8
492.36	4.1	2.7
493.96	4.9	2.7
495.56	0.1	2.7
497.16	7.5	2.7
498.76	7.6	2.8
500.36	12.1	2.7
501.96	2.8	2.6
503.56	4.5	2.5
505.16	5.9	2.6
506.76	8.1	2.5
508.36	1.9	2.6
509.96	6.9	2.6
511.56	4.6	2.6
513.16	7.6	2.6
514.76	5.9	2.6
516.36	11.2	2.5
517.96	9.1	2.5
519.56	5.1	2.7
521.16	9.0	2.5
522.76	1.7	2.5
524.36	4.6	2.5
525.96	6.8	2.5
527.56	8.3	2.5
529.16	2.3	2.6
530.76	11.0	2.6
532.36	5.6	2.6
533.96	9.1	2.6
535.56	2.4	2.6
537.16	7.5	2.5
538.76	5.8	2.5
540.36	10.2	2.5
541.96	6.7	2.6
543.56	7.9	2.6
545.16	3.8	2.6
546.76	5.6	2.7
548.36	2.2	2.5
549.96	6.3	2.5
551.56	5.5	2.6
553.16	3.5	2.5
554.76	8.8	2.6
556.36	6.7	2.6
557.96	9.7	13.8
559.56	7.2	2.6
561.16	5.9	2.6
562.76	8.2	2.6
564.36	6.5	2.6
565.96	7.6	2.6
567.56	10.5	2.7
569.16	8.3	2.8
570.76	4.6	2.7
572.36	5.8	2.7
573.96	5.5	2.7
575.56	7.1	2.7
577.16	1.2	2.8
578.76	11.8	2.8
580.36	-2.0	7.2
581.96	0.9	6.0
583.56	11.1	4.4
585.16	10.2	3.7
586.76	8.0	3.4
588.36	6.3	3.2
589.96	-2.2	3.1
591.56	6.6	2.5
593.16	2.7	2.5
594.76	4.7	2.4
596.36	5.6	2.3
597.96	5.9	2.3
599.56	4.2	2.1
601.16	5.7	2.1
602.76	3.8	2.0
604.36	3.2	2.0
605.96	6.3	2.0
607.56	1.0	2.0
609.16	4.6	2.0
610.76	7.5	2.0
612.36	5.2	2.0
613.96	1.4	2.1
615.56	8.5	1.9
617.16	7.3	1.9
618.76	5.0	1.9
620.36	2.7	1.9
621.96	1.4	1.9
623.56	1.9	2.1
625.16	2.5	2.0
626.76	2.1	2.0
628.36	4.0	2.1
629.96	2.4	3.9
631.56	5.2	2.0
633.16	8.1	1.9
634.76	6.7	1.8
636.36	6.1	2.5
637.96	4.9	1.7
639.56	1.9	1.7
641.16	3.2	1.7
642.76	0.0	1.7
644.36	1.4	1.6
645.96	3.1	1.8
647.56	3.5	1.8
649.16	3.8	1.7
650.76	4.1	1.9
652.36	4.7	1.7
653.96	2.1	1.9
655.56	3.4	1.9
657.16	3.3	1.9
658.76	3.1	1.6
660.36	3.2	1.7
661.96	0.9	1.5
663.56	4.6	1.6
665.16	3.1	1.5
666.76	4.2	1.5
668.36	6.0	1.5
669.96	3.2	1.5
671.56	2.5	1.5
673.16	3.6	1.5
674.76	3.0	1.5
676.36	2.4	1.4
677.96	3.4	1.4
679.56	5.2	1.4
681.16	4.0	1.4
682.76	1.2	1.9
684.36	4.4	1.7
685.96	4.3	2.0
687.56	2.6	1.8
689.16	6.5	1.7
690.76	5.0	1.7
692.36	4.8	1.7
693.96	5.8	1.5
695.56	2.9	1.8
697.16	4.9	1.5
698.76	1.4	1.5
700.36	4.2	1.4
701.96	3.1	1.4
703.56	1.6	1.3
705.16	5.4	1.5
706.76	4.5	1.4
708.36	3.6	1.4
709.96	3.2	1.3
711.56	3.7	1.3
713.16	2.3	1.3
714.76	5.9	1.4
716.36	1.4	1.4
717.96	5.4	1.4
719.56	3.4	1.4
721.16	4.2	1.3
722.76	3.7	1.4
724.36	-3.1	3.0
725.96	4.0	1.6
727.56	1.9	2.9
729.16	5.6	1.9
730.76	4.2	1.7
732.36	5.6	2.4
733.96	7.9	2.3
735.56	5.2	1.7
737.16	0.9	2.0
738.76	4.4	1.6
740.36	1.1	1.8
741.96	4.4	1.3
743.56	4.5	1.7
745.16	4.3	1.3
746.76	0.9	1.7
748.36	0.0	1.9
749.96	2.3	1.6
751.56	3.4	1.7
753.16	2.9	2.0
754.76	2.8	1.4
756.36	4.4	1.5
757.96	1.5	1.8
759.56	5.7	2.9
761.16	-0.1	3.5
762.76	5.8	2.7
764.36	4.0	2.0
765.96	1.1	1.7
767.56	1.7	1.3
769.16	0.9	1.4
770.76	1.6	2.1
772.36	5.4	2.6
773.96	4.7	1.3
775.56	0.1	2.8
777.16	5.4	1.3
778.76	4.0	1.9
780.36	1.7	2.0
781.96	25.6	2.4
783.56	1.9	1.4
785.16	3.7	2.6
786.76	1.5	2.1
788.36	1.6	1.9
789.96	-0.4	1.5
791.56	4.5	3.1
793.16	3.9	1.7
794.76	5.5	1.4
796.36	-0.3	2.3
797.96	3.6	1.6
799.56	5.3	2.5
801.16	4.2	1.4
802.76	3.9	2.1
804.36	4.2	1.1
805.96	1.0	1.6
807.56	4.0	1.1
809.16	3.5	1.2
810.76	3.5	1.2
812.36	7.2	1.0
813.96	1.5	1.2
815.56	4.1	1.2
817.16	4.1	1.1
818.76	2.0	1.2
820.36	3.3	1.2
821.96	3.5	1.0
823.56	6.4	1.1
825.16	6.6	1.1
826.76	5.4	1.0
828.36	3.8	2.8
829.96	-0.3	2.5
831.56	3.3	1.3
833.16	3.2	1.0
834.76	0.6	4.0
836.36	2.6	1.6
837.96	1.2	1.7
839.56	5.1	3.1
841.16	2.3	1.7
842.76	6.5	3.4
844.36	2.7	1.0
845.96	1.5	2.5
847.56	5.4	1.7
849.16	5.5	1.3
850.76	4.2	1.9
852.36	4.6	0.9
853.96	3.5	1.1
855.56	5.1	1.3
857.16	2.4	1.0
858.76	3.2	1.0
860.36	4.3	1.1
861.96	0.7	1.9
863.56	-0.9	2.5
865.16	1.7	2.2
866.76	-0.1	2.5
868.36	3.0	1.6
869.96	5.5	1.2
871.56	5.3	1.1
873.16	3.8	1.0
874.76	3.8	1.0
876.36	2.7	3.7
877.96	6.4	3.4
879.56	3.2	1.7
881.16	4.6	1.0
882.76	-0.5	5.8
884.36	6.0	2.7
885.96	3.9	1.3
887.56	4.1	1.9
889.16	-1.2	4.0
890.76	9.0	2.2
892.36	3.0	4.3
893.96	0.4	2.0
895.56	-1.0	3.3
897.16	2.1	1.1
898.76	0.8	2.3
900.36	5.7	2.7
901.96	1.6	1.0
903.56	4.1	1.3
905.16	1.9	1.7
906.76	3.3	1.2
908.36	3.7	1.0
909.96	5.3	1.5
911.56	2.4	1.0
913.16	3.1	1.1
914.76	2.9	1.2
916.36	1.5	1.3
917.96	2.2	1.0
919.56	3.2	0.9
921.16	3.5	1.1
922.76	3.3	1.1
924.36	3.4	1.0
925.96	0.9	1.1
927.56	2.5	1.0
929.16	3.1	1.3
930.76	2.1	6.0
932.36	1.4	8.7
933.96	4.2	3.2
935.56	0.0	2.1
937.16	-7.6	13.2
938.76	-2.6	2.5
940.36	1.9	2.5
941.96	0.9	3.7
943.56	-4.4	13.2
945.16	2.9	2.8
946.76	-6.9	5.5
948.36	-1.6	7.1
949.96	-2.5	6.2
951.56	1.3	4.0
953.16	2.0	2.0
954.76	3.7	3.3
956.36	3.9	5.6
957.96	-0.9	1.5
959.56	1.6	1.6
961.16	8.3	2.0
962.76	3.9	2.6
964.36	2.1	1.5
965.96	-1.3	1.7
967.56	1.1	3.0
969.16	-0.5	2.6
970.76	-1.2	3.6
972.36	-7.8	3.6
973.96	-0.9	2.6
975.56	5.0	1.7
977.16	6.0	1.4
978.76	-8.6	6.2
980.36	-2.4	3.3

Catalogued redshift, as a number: 1.097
